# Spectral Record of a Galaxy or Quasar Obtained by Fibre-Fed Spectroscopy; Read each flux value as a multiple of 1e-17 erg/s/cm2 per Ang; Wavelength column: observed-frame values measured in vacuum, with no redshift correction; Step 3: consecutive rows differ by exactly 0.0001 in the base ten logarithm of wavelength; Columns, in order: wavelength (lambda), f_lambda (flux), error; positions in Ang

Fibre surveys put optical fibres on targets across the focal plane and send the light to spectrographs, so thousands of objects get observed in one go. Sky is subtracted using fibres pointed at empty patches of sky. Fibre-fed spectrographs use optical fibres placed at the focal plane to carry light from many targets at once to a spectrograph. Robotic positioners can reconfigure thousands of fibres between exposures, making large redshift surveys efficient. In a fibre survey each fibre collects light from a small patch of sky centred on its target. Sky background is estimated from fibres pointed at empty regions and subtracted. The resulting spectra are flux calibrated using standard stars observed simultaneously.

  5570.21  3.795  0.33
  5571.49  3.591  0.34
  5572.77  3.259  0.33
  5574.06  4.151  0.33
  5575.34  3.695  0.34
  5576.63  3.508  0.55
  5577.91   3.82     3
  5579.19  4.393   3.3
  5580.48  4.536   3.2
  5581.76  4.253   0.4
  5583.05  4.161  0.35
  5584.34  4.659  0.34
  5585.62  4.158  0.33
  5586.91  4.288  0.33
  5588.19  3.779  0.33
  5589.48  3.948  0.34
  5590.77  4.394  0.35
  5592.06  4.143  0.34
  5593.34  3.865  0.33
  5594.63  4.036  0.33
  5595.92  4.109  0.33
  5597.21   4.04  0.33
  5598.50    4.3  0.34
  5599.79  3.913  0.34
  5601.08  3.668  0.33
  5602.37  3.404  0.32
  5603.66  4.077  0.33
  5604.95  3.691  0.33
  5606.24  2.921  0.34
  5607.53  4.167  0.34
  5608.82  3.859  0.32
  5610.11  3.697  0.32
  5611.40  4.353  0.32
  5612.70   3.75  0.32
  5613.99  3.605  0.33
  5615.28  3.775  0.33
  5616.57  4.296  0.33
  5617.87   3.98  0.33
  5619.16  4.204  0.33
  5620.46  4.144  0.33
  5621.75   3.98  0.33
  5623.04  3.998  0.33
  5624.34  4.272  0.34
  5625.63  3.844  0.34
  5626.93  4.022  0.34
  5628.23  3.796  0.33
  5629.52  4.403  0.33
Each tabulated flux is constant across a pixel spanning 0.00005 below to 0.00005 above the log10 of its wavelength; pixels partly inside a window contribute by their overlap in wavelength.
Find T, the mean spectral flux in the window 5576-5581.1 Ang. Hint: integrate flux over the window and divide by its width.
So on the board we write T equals 4.07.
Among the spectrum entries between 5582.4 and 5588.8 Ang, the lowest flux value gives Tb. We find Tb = 3.779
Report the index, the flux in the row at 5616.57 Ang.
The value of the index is 4.296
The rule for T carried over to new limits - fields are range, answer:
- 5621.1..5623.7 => 4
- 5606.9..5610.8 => 3.92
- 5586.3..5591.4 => 4.1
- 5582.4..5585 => 4.4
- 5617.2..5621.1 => 4.1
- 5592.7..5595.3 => 3.95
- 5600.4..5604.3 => 3.72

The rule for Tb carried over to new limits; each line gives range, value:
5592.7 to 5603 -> 3.404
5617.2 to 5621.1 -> 3.98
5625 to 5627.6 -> 3.844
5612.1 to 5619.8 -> 3.605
